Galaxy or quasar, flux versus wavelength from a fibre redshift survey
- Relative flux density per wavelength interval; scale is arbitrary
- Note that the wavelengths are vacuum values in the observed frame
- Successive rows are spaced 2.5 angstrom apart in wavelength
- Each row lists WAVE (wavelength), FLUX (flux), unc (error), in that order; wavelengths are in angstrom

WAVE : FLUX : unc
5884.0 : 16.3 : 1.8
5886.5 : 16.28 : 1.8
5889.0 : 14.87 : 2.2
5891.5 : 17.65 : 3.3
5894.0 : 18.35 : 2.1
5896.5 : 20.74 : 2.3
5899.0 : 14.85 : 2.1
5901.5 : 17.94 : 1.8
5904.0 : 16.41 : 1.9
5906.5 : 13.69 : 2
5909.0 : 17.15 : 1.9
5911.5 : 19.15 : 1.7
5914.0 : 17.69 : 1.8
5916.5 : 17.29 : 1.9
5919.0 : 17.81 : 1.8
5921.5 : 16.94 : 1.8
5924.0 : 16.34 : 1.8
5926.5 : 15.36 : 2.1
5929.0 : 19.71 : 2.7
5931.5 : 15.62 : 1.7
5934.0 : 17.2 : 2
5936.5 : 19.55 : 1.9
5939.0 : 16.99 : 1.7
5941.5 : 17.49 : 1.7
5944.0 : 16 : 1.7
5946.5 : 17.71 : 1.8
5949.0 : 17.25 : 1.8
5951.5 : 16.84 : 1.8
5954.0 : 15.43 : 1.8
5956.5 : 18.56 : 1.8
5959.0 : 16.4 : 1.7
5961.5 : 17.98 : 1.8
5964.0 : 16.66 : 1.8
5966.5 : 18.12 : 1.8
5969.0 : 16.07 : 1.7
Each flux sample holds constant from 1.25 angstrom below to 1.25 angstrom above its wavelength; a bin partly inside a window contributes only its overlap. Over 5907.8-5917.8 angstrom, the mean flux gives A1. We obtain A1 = 17.8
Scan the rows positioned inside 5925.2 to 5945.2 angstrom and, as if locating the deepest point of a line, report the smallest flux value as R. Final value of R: 15.36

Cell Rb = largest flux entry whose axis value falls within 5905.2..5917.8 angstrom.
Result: 19.15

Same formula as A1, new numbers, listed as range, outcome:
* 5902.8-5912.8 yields 16.6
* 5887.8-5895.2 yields 17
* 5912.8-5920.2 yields 17.6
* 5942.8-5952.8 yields 16.9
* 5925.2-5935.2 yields 17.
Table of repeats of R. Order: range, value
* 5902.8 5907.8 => 13.69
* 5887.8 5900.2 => 14.85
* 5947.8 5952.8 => 16.84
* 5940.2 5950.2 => 16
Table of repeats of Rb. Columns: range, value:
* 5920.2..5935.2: 19.71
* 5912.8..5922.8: 17.81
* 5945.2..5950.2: 17.71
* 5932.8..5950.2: 19.55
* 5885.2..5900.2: 20.74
